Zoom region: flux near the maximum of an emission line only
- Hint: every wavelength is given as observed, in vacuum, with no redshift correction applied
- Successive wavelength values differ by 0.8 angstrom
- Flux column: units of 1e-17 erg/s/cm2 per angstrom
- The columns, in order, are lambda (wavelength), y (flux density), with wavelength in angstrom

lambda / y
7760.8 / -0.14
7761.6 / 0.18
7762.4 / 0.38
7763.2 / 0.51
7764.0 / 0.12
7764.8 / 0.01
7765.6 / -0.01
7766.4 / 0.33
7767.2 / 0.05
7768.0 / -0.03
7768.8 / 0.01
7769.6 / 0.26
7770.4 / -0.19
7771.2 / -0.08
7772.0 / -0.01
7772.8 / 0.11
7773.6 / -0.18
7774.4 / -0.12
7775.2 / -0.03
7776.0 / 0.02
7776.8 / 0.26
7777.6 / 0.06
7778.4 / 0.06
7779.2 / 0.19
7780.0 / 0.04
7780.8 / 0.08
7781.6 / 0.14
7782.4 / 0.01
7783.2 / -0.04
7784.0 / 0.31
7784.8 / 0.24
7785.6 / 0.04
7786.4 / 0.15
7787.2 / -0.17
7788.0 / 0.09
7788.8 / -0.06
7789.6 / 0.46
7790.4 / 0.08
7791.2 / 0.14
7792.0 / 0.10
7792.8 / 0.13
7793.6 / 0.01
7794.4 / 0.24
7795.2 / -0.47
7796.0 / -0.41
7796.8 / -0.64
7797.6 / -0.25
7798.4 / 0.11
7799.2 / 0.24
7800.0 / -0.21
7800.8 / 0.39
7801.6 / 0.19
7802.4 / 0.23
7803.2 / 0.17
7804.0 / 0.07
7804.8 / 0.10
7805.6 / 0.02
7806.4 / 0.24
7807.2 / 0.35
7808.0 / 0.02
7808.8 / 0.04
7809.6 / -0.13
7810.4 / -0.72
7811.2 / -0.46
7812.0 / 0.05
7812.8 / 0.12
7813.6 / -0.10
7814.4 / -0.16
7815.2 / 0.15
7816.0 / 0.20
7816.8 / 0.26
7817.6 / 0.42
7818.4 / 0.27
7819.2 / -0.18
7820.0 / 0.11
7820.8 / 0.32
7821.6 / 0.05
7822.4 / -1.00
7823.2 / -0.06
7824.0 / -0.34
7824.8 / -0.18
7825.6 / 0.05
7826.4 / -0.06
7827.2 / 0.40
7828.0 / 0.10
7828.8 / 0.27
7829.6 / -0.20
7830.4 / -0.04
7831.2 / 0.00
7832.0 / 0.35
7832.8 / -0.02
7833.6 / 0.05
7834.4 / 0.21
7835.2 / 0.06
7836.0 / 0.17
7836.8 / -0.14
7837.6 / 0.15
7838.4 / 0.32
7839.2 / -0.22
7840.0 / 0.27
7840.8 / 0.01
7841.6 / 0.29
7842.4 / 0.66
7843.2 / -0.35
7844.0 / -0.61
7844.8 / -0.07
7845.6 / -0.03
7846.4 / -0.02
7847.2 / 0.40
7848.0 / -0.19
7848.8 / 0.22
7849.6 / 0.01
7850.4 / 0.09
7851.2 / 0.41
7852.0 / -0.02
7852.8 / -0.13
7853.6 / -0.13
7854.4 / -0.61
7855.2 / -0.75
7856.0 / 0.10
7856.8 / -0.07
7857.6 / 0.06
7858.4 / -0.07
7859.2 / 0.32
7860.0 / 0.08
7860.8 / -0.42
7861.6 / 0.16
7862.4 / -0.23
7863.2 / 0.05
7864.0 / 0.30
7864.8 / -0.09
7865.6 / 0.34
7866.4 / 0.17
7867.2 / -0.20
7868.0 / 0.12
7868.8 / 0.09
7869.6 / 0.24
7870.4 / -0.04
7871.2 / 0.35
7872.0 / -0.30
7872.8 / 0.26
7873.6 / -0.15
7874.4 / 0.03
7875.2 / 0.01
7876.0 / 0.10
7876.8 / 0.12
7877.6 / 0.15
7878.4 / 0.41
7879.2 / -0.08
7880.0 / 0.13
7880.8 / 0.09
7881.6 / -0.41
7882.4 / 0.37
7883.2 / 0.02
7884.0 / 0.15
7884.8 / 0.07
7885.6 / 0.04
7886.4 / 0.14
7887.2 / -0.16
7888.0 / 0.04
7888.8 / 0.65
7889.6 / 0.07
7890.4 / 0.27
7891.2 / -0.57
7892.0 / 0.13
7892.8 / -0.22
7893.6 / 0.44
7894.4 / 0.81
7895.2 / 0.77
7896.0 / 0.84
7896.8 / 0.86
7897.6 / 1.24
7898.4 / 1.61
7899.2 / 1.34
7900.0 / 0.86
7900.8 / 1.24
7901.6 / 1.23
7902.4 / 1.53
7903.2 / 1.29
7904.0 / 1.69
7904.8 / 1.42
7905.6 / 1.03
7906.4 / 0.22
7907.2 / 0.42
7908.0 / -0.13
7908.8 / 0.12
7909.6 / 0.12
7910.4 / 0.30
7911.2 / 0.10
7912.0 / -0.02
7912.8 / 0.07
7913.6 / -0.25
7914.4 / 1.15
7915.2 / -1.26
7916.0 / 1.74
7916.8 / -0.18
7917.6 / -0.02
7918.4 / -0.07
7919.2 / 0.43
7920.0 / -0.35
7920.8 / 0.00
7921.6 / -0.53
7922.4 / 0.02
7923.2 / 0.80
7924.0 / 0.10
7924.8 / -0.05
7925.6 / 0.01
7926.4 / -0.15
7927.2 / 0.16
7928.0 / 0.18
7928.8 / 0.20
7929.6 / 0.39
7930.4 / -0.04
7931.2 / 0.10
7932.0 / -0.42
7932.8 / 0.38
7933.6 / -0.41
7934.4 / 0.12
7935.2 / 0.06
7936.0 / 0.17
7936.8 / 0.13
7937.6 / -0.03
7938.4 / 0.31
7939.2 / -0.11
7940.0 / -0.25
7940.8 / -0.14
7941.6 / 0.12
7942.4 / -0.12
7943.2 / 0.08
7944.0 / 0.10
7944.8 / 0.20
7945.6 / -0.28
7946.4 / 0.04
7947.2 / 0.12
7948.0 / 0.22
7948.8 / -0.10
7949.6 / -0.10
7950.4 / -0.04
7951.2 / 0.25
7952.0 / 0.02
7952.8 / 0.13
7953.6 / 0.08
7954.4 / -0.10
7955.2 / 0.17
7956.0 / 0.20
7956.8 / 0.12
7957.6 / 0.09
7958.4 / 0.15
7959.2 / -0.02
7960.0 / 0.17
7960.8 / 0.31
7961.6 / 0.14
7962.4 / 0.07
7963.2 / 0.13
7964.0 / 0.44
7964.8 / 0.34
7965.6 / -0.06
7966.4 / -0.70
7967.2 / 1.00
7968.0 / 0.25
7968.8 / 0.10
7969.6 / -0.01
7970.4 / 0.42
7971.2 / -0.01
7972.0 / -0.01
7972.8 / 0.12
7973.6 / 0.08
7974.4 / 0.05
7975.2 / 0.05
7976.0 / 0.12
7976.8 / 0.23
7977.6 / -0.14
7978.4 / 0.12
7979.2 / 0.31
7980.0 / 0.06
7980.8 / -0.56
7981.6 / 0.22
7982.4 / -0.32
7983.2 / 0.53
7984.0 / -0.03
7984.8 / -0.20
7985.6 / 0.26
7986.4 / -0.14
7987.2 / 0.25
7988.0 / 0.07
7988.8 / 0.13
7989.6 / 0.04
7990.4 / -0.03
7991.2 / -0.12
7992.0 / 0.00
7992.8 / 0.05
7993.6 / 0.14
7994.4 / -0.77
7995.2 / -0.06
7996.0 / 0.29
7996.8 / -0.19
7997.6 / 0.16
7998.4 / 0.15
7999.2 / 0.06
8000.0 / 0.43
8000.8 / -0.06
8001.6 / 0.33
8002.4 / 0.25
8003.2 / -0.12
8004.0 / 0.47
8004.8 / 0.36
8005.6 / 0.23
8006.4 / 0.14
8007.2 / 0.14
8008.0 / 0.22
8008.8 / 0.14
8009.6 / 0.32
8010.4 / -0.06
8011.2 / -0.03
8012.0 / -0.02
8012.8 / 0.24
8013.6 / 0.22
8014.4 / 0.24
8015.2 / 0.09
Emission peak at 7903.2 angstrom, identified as [O II]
